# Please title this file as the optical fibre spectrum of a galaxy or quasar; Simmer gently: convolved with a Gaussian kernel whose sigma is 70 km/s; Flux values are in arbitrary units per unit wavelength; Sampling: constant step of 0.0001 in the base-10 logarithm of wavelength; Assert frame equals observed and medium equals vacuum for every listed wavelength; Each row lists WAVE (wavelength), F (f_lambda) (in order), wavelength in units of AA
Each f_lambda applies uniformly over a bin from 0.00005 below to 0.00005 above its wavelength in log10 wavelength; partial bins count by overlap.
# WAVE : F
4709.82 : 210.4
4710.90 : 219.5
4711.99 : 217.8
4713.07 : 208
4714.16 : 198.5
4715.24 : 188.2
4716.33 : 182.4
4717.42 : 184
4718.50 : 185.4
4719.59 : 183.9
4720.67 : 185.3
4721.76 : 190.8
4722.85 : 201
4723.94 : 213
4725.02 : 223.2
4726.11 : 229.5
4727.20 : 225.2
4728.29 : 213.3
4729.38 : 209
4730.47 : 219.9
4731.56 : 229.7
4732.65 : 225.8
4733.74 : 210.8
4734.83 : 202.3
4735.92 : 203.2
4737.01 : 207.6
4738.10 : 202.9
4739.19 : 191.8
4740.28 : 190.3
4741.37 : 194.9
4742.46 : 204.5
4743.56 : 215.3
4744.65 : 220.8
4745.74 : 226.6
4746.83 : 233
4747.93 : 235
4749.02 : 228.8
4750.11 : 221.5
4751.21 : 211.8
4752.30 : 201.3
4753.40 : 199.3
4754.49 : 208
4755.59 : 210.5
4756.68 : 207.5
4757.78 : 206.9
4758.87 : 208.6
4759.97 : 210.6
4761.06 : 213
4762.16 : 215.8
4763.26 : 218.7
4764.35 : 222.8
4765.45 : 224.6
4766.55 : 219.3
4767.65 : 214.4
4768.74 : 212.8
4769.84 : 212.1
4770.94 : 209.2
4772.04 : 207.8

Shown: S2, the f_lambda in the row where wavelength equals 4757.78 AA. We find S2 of 206.9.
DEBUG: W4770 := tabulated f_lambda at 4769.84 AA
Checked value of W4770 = 212.1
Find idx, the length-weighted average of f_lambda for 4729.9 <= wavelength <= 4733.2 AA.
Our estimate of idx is 225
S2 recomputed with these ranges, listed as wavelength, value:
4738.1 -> 202.9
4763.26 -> 218.7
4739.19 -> 191.8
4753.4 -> 199.3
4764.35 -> 222.8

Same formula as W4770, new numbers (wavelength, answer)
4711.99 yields 217.8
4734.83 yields 202.3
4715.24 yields 188.2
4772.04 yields 207.8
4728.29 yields 213.3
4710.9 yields 219.5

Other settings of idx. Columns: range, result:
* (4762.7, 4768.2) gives 220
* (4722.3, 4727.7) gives 218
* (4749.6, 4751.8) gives 216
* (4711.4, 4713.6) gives 213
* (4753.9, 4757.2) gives 209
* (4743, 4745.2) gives 218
